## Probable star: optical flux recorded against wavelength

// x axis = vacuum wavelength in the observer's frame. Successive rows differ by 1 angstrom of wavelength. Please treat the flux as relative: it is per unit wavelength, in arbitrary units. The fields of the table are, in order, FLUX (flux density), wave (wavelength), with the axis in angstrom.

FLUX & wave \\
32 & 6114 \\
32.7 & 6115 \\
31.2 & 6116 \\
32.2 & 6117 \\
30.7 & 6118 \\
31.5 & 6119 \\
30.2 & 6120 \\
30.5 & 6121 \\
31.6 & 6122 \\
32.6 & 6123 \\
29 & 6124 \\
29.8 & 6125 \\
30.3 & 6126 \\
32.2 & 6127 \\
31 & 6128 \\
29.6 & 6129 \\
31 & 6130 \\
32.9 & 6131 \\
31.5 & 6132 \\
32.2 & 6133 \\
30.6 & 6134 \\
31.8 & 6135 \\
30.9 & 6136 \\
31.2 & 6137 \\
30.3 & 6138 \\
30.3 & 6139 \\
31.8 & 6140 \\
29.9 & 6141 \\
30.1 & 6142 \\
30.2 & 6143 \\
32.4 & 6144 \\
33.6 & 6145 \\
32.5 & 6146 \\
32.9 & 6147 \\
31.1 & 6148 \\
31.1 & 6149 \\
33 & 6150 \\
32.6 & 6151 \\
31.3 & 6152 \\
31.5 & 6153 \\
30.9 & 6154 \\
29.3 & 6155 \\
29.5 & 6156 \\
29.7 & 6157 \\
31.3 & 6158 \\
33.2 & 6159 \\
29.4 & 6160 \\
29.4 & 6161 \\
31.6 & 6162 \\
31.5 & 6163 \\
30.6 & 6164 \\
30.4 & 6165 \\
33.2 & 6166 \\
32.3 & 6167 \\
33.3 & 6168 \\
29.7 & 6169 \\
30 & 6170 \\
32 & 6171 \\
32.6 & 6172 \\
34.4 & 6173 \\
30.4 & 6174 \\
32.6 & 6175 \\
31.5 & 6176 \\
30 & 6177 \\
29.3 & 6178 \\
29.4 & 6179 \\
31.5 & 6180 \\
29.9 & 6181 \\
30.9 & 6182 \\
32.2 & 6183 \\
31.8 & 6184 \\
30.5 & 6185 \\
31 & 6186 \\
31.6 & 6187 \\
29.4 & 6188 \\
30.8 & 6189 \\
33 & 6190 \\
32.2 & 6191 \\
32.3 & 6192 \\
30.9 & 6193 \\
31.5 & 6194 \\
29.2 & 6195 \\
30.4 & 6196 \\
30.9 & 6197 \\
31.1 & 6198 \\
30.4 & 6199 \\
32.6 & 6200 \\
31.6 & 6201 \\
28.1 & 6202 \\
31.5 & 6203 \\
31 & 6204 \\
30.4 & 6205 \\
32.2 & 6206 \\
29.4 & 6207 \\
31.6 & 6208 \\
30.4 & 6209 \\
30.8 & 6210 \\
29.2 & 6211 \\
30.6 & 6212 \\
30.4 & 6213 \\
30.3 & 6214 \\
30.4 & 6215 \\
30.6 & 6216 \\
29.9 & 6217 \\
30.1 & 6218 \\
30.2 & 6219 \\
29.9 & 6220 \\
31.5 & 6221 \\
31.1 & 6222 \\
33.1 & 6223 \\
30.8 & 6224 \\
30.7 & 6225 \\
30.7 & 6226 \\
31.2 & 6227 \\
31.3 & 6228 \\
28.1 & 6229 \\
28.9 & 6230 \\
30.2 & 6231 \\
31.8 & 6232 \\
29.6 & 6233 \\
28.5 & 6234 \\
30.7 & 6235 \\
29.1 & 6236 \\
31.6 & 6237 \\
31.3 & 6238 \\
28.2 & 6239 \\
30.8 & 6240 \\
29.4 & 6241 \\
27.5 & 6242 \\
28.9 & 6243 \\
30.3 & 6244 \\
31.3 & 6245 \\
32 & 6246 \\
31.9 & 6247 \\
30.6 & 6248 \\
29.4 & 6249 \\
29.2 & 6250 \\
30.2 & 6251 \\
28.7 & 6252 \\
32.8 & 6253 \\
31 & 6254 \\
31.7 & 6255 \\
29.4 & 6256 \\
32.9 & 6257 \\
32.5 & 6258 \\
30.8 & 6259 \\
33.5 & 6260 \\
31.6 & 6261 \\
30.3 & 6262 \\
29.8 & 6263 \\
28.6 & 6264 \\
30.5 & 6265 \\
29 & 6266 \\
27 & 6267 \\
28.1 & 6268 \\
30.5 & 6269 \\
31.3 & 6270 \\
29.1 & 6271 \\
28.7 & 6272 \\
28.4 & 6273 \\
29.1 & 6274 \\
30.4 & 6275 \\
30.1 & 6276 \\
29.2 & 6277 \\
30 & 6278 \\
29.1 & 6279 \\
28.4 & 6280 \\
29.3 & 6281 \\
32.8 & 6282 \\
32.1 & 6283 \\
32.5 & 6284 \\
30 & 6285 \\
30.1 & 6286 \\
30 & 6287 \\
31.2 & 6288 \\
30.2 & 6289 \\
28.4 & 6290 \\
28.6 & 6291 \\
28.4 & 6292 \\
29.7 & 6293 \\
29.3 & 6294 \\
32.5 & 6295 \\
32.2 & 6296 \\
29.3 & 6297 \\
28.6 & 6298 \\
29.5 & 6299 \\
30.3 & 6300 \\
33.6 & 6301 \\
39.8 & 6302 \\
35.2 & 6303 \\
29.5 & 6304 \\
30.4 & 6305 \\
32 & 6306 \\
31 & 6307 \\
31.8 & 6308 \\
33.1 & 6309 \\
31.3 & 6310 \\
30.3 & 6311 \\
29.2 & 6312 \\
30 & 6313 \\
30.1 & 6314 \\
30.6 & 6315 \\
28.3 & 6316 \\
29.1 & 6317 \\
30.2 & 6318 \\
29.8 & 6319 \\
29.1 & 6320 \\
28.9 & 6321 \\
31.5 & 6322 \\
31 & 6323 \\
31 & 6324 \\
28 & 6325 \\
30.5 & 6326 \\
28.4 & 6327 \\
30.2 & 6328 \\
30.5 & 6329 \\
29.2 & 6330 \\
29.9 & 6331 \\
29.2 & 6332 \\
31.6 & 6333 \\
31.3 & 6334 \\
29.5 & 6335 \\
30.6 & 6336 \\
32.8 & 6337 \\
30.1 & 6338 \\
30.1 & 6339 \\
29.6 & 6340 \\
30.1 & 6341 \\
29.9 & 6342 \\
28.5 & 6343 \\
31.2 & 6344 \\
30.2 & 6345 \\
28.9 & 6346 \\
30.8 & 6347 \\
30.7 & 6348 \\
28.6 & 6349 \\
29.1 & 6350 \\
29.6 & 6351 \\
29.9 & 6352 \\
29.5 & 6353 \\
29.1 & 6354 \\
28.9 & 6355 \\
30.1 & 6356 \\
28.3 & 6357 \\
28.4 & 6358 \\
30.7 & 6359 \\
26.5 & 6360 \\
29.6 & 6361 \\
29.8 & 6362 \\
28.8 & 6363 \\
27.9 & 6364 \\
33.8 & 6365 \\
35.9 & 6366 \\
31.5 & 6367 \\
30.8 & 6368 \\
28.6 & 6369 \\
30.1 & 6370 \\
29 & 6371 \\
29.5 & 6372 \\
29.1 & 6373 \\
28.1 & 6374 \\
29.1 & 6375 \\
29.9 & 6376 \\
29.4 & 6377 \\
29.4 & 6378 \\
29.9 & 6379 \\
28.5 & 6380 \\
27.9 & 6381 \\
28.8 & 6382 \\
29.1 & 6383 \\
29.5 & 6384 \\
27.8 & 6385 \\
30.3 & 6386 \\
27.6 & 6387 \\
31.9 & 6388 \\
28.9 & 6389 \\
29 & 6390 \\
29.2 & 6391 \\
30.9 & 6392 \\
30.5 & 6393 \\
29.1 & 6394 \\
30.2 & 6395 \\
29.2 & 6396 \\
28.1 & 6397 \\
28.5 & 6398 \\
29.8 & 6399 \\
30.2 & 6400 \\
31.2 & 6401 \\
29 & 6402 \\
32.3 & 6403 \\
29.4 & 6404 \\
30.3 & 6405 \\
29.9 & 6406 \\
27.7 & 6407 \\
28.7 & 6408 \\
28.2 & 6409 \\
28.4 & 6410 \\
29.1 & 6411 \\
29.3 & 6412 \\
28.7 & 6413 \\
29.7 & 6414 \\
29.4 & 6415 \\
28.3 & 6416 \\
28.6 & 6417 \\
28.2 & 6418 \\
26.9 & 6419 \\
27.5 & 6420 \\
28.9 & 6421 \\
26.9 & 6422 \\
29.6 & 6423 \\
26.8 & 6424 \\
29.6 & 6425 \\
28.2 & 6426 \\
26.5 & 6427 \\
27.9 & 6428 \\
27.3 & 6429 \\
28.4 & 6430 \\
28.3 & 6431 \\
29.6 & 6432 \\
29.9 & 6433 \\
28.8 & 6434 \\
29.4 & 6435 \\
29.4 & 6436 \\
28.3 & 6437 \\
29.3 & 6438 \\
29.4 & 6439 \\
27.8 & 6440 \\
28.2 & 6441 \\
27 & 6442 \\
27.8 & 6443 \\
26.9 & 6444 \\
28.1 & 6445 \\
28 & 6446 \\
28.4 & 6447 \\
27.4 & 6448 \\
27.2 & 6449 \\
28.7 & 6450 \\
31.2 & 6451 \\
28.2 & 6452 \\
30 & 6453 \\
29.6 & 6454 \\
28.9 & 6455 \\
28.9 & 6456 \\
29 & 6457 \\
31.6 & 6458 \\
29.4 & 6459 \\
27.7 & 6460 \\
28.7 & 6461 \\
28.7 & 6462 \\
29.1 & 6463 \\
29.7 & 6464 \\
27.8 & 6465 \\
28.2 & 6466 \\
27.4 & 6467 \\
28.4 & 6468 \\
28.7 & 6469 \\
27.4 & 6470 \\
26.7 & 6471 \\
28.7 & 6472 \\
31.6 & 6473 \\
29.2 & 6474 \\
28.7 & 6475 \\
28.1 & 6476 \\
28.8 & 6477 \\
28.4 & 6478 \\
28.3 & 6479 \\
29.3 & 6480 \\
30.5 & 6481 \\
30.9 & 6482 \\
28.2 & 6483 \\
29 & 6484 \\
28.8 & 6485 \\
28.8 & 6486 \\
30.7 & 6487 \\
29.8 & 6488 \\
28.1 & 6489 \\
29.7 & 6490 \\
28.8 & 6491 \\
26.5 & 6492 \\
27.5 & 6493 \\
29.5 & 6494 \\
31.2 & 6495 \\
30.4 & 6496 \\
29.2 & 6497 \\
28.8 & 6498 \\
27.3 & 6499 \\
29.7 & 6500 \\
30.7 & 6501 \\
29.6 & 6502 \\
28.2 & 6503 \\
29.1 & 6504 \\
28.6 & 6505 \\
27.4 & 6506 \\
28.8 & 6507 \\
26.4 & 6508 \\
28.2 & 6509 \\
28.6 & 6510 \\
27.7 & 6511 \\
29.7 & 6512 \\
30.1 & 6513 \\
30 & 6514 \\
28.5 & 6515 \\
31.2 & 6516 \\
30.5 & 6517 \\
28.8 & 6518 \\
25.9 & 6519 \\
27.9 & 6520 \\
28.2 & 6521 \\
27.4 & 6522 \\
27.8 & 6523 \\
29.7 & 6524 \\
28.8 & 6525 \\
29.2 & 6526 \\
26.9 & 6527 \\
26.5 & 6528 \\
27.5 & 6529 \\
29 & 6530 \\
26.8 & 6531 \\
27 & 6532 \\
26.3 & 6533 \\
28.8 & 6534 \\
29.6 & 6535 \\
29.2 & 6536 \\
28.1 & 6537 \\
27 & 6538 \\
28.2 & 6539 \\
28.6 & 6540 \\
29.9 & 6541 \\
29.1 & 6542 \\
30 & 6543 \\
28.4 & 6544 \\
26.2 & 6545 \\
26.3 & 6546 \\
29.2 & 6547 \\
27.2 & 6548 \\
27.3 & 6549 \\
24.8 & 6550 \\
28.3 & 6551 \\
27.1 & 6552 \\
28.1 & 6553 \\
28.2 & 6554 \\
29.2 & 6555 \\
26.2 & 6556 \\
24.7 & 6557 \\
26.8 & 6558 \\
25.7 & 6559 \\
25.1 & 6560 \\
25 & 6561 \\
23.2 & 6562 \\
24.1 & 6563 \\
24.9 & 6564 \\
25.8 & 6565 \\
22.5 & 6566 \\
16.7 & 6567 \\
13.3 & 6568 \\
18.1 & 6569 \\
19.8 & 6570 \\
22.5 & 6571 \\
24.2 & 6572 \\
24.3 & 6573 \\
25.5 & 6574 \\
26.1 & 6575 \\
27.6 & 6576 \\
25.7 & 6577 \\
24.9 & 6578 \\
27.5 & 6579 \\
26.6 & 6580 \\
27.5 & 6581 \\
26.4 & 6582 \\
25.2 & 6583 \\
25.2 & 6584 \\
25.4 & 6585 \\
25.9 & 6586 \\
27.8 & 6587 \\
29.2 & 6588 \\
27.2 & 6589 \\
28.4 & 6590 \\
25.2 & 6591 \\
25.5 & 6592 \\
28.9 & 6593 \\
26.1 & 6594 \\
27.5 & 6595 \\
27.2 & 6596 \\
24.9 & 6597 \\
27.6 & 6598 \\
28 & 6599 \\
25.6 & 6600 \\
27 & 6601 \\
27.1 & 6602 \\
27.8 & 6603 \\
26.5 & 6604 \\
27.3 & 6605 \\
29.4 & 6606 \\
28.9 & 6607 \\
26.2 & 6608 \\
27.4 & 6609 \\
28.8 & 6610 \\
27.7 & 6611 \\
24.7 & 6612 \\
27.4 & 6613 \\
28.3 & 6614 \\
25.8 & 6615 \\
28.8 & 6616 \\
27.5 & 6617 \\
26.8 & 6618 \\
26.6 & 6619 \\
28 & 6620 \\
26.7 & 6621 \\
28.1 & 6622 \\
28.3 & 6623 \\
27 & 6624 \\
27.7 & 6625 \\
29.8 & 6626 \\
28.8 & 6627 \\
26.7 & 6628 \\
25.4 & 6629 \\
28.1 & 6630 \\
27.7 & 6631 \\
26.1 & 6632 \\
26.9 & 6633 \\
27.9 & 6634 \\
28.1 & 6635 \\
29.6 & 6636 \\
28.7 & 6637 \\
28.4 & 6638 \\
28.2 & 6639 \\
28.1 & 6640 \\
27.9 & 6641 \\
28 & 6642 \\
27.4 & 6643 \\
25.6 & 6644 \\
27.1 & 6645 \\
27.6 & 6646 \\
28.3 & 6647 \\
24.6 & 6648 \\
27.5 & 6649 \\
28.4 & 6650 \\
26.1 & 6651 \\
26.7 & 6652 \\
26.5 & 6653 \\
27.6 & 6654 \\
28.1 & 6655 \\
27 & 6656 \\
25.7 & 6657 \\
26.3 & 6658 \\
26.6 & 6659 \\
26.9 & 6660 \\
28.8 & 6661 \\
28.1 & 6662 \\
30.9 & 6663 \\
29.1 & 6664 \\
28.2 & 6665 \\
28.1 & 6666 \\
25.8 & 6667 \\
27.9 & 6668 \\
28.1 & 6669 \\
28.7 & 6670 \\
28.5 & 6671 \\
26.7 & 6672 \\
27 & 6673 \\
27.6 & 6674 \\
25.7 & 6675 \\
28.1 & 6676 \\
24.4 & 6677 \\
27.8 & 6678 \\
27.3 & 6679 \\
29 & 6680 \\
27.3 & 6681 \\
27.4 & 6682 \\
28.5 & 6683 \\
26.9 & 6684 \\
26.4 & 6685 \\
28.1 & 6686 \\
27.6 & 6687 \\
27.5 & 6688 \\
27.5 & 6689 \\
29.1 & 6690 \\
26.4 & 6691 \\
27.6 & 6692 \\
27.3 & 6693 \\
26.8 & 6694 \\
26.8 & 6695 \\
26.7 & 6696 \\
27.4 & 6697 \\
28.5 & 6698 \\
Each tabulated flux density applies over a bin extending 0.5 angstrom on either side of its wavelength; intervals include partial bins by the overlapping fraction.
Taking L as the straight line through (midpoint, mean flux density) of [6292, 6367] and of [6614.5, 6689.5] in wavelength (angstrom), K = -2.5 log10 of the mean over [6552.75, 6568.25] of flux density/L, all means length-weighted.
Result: 0.16 mag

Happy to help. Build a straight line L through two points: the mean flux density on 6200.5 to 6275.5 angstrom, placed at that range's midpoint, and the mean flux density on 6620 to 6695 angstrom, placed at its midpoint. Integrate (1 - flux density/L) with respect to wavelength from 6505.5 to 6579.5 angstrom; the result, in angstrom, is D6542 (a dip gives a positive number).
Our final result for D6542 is 4.0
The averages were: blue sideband 30.3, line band 26.8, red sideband 27.5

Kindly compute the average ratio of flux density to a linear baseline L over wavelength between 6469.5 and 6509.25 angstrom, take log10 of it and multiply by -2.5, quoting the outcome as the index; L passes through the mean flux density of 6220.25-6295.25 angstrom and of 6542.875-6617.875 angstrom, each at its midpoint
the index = -0.06 mag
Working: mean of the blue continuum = 30.2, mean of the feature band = 28.9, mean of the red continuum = 26.1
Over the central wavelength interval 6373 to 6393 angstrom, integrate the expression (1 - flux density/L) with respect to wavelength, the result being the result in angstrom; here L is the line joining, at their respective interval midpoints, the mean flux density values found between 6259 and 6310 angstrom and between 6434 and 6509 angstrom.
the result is 0.2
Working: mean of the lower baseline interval 30.5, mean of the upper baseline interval 28.8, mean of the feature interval 29.2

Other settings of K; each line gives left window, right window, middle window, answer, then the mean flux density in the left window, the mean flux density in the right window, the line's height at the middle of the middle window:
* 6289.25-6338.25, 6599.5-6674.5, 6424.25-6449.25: 0.04 mag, 30.5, 27.5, 29.4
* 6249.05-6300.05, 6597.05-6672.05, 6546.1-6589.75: 0.11 mag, 30.1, 27.5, 28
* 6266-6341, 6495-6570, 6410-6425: 0.01 mag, 30.3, 27.3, 28.8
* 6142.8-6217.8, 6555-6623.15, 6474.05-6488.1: -0.07 mag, 31.1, 25.9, 27.3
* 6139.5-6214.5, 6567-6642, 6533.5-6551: -0.03 mag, 31.1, 26.6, 27.3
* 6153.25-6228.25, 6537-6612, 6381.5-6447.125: -0.03 mag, 30.9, 26.2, 28.2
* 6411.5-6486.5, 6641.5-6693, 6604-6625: 0.01 mag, 28.6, 27.4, 27.7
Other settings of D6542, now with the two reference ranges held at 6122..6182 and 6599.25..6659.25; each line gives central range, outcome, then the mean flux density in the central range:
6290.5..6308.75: -0.7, 31.2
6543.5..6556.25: 0.3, 27.4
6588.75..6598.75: 0.3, 26.9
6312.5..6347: -0.3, 30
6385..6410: -0.3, 29.5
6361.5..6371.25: -0.4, 30.7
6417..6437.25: 0.5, 28.3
